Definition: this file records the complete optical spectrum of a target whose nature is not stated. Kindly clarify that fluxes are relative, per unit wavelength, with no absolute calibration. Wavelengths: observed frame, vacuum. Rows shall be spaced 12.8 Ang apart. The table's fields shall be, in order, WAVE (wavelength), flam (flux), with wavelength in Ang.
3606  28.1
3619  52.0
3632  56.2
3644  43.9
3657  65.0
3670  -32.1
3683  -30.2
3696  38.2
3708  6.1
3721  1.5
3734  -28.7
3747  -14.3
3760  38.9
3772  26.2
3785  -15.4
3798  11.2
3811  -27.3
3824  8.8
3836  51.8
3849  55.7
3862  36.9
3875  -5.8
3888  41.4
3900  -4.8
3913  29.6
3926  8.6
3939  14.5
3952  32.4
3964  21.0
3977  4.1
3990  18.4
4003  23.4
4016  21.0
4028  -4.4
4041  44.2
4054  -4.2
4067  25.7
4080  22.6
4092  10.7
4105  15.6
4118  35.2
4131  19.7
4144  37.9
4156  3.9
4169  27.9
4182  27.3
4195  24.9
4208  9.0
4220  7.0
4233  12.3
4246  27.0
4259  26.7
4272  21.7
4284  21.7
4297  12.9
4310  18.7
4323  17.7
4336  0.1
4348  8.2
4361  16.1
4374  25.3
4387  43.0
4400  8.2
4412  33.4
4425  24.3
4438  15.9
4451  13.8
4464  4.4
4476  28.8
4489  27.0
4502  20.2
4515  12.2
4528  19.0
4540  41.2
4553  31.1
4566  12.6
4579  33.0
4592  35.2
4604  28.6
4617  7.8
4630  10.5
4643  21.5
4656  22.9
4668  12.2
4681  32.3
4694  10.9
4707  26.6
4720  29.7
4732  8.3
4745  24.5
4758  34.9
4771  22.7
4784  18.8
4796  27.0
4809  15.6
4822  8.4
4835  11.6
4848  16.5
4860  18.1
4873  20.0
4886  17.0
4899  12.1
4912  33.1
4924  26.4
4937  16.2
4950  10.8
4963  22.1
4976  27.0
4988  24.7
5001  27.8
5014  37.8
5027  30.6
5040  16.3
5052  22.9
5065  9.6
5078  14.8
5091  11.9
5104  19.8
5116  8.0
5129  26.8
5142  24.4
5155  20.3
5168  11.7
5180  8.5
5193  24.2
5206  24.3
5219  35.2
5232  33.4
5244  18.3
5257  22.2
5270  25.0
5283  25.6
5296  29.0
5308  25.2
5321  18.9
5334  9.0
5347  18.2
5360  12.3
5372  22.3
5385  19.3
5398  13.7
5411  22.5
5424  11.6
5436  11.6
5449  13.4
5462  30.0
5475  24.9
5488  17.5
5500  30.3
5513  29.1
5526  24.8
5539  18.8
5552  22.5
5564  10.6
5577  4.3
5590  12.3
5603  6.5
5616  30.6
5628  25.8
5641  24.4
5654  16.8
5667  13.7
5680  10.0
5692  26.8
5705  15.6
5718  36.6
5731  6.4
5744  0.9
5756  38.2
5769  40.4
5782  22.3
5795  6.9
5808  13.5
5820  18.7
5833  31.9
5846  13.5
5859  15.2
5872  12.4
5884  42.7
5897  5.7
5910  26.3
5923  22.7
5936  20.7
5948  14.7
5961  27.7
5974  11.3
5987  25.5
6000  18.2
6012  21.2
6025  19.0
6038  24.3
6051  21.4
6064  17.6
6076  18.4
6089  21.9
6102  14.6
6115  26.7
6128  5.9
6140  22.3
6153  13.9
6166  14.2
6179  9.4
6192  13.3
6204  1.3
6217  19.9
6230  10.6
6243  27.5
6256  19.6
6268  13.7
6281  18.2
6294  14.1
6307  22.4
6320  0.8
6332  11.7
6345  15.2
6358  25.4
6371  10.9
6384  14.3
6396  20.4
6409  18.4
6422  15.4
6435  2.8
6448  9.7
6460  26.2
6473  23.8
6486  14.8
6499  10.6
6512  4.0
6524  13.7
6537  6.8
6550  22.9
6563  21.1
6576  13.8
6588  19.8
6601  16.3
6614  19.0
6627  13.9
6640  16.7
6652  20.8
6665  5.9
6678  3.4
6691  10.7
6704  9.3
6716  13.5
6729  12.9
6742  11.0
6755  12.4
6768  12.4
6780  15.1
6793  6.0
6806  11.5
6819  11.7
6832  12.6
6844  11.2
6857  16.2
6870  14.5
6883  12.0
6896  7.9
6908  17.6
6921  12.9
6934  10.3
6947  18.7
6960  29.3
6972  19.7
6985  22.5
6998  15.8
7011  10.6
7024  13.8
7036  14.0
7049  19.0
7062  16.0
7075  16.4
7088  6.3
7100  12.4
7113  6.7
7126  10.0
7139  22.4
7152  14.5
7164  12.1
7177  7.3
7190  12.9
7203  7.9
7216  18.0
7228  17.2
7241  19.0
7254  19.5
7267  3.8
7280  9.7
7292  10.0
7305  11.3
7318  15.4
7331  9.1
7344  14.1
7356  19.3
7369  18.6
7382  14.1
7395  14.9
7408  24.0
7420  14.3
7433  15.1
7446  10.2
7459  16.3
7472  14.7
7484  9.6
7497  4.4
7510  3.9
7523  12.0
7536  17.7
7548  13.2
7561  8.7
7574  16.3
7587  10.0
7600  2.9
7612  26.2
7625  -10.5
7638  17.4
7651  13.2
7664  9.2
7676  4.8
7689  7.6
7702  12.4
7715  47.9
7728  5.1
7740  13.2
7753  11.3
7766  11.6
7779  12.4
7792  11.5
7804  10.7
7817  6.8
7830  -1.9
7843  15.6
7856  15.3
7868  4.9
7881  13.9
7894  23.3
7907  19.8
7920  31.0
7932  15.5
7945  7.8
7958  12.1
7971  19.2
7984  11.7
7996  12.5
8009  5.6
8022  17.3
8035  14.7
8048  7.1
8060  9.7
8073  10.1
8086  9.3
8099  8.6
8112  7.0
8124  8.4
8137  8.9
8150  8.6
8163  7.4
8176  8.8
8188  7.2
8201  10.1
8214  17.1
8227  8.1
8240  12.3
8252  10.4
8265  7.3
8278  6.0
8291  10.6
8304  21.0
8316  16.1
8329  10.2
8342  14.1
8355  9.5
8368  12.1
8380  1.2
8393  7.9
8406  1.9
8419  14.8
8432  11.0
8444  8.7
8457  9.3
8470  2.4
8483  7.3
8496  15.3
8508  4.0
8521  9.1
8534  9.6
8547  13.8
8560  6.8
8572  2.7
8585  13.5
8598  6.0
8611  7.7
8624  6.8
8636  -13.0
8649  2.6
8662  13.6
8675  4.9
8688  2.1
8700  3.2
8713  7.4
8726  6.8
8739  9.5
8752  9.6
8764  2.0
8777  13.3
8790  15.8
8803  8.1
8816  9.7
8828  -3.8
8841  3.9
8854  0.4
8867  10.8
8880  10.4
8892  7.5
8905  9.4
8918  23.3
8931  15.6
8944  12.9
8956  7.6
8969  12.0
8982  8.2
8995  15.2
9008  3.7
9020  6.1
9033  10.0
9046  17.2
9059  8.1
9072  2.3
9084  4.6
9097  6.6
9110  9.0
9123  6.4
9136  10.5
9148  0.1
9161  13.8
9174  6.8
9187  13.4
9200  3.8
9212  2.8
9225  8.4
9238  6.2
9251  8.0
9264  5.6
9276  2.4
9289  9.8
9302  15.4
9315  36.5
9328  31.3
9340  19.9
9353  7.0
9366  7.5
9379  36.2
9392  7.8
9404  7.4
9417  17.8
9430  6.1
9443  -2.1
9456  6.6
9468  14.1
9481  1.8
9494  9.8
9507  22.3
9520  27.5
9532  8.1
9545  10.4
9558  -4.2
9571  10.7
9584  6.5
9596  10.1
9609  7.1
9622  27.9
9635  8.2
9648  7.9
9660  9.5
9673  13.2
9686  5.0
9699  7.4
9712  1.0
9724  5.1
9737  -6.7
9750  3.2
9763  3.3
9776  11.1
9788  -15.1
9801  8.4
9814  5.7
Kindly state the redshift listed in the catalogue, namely 0.18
